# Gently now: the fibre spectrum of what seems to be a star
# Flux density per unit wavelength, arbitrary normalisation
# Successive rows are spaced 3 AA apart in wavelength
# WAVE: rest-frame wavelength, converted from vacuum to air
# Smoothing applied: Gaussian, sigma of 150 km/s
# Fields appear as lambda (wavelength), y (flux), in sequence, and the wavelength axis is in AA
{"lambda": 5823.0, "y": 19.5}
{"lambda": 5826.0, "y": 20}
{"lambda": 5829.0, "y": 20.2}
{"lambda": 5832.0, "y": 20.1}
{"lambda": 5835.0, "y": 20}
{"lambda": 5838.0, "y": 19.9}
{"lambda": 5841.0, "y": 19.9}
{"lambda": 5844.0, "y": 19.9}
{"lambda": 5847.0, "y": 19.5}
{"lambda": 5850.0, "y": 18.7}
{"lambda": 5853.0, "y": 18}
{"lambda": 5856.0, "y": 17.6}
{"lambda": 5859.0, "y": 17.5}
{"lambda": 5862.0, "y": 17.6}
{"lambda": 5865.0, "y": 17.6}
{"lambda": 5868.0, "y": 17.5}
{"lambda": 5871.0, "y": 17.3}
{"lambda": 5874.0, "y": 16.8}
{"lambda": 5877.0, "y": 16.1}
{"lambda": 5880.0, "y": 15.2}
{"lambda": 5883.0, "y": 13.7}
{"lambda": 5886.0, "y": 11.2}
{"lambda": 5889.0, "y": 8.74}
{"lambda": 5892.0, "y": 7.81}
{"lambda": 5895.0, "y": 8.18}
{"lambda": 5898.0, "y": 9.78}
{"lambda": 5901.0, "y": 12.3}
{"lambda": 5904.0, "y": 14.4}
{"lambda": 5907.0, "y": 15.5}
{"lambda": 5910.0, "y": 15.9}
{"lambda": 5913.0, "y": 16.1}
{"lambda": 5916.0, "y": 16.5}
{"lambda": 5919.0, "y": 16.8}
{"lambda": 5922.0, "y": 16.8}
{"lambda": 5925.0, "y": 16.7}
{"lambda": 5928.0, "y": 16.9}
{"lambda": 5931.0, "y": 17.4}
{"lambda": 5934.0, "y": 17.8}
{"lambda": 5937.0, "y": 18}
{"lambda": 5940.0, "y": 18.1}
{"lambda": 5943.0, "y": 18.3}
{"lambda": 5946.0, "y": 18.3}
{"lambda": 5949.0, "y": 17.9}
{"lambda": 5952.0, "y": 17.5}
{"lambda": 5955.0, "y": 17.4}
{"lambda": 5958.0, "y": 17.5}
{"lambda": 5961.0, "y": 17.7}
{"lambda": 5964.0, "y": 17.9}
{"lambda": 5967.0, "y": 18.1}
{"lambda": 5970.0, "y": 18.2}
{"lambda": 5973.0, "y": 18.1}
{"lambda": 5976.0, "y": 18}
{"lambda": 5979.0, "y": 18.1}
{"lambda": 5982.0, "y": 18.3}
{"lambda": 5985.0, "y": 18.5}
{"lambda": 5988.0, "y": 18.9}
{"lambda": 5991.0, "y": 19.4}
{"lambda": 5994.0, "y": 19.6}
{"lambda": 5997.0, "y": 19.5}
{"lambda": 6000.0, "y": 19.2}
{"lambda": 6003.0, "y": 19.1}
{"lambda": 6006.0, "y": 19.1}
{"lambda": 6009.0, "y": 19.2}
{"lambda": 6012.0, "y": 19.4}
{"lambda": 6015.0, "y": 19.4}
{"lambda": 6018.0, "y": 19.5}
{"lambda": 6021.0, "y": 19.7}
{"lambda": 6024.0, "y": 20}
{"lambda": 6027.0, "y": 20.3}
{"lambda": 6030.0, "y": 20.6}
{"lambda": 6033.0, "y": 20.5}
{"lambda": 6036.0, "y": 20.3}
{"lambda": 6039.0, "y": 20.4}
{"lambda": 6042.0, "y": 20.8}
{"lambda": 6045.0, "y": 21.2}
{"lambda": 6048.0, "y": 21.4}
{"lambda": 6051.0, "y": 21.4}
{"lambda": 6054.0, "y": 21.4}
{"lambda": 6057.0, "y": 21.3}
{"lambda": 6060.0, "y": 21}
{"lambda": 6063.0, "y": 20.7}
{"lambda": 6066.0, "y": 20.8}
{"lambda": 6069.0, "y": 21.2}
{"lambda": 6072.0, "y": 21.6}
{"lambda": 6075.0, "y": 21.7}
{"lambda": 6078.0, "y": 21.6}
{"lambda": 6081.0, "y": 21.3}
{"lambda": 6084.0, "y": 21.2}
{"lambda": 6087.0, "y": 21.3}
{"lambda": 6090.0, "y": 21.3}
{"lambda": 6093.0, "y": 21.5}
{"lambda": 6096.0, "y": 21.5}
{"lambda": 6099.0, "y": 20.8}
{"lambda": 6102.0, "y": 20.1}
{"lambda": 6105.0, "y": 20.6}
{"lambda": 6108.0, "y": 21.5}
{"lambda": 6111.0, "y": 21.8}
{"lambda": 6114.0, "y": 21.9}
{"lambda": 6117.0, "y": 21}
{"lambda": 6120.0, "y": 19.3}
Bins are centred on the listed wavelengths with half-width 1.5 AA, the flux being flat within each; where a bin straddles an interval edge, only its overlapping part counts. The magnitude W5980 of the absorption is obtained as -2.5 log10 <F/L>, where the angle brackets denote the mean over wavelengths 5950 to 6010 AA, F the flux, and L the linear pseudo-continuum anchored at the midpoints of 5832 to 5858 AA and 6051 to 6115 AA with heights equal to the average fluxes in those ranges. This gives 0.107 mag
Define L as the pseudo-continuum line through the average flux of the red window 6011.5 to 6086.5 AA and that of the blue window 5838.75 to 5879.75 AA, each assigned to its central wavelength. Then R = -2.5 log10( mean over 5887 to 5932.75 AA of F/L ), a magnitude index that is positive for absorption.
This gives 0.32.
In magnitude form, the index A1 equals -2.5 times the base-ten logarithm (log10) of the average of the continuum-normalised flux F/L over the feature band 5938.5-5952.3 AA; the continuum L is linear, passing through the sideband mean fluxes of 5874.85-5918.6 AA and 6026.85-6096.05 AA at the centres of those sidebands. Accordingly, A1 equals -0.17 mag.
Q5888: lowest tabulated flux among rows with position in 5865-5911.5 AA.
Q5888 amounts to 7.81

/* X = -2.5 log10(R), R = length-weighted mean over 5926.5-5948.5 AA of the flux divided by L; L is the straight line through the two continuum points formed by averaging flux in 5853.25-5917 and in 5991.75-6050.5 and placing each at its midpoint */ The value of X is -0.08 mag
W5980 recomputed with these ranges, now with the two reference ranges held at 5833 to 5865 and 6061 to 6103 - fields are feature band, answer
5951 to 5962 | 0.139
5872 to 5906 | 0.482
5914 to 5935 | 0.158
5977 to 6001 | 0.074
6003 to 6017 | 0.065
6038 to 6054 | -0.014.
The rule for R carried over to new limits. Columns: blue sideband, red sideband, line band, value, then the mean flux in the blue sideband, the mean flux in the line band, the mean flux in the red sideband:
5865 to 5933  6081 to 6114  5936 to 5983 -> -0.09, 14.5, 18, 21.2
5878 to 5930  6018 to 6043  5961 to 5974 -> -0.06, 13.7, 18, 20.3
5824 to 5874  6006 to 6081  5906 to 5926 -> 0.19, 18.8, 16.3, 20.6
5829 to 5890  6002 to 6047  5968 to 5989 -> 0.06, 17.3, 18.3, 20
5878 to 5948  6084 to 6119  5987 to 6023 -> -0.08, 14.8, 19.3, 21.2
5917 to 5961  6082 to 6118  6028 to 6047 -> -0.05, 17.5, 20.6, 21.2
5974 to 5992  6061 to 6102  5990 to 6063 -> -0.03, 18.5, 20.2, 21.2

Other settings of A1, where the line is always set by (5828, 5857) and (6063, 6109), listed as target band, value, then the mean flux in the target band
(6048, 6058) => -0.02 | 21.4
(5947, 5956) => 0.15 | 17.6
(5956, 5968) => 0.14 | 17.8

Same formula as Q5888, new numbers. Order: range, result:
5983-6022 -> 18.5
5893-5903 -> 8.18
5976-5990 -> 18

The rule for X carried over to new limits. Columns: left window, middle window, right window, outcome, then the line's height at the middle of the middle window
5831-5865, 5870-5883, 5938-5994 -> 0.170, 18.7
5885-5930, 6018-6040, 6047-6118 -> -0.071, 18.9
